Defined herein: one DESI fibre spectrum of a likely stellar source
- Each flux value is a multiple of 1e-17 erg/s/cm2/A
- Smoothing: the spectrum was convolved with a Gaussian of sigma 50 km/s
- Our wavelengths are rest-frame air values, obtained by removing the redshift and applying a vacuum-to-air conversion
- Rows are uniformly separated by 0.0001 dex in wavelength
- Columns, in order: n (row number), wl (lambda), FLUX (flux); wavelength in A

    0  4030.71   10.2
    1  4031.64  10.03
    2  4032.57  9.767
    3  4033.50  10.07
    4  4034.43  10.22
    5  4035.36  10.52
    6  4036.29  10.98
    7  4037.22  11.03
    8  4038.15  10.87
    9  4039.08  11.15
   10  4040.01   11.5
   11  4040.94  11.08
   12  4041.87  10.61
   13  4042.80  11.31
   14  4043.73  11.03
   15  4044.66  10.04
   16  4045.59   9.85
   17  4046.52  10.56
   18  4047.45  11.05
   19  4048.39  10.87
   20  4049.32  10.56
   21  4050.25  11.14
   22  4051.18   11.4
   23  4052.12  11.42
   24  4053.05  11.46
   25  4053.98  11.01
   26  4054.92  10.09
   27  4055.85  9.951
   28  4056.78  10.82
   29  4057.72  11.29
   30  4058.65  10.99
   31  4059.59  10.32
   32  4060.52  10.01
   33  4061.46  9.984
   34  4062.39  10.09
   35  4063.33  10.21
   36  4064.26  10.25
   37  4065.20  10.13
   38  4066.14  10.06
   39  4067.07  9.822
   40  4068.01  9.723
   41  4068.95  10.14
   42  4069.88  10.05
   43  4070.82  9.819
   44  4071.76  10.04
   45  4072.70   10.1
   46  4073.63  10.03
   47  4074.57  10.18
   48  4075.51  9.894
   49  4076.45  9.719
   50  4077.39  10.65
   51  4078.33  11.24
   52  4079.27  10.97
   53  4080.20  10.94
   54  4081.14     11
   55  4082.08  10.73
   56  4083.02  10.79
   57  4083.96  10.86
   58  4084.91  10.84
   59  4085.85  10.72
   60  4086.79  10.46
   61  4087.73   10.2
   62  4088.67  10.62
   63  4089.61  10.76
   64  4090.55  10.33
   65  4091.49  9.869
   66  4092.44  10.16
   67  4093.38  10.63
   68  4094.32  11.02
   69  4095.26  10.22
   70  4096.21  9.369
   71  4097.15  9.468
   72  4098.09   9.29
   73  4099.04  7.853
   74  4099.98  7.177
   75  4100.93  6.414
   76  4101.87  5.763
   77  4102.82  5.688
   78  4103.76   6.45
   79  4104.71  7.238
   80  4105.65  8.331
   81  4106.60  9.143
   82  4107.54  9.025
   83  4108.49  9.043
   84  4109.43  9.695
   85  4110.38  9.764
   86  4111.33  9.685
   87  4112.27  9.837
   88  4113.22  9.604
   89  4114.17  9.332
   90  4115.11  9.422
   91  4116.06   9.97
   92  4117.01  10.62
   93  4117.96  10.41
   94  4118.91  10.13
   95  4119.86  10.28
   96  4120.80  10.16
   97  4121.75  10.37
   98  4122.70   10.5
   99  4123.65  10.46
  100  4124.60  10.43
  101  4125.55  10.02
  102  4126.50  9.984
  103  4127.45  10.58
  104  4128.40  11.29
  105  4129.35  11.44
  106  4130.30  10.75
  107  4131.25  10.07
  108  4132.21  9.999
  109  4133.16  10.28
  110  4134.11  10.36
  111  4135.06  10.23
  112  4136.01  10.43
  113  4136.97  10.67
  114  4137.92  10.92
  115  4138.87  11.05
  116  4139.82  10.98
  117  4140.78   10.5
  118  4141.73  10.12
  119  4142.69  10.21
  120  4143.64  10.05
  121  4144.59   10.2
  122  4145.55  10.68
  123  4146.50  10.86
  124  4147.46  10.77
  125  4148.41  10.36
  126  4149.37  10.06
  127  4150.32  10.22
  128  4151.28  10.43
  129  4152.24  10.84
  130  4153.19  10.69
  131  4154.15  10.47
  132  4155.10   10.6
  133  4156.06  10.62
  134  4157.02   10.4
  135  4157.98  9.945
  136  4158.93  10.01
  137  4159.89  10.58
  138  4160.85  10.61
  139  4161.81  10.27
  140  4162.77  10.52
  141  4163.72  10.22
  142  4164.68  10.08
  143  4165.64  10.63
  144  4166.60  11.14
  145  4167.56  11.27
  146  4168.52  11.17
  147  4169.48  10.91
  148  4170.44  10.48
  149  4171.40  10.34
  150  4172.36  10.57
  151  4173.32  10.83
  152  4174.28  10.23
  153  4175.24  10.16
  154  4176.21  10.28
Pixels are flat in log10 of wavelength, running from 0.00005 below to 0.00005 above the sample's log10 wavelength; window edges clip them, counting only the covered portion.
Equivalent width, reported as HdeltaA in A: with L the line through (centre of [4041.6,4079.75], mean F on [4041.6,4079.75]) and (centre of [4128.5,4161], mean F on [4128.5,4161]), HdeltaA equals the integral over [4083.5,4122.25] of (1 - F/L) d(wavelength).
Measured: 3.9 A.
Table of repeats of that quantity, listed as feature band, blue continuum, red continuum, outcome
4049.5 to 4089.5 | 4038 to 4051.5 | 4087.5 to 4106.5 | -2.4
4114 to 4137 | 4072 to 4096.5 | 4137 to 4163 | 0.3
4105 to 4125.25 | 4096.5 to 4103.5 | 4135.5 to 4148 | -2.9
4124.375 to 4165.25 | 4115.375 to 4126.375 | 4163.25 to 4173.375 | 0.1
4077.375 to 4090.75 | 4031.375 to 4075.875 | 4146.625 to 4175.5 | -0.3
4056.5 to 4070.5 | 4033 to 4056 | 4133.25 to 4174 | 0.7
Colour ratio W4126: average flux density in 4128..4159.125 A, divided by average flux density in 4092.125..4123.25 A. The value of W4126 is 1.1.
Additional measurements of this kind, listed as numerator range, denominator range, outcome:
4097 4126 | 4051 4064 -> 0.85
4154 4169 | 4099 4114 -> 1.28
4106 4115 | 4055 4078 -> 0.93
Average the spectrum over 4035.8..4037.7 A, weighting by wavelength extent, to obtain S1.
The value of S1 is 11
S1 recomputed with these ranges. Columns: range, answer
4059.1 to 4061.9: 10.1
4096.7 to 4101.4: 8.03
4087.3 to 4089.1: 10.4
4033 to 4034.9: 10.1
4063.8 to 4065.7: 10.1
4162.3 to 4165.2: 10.3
